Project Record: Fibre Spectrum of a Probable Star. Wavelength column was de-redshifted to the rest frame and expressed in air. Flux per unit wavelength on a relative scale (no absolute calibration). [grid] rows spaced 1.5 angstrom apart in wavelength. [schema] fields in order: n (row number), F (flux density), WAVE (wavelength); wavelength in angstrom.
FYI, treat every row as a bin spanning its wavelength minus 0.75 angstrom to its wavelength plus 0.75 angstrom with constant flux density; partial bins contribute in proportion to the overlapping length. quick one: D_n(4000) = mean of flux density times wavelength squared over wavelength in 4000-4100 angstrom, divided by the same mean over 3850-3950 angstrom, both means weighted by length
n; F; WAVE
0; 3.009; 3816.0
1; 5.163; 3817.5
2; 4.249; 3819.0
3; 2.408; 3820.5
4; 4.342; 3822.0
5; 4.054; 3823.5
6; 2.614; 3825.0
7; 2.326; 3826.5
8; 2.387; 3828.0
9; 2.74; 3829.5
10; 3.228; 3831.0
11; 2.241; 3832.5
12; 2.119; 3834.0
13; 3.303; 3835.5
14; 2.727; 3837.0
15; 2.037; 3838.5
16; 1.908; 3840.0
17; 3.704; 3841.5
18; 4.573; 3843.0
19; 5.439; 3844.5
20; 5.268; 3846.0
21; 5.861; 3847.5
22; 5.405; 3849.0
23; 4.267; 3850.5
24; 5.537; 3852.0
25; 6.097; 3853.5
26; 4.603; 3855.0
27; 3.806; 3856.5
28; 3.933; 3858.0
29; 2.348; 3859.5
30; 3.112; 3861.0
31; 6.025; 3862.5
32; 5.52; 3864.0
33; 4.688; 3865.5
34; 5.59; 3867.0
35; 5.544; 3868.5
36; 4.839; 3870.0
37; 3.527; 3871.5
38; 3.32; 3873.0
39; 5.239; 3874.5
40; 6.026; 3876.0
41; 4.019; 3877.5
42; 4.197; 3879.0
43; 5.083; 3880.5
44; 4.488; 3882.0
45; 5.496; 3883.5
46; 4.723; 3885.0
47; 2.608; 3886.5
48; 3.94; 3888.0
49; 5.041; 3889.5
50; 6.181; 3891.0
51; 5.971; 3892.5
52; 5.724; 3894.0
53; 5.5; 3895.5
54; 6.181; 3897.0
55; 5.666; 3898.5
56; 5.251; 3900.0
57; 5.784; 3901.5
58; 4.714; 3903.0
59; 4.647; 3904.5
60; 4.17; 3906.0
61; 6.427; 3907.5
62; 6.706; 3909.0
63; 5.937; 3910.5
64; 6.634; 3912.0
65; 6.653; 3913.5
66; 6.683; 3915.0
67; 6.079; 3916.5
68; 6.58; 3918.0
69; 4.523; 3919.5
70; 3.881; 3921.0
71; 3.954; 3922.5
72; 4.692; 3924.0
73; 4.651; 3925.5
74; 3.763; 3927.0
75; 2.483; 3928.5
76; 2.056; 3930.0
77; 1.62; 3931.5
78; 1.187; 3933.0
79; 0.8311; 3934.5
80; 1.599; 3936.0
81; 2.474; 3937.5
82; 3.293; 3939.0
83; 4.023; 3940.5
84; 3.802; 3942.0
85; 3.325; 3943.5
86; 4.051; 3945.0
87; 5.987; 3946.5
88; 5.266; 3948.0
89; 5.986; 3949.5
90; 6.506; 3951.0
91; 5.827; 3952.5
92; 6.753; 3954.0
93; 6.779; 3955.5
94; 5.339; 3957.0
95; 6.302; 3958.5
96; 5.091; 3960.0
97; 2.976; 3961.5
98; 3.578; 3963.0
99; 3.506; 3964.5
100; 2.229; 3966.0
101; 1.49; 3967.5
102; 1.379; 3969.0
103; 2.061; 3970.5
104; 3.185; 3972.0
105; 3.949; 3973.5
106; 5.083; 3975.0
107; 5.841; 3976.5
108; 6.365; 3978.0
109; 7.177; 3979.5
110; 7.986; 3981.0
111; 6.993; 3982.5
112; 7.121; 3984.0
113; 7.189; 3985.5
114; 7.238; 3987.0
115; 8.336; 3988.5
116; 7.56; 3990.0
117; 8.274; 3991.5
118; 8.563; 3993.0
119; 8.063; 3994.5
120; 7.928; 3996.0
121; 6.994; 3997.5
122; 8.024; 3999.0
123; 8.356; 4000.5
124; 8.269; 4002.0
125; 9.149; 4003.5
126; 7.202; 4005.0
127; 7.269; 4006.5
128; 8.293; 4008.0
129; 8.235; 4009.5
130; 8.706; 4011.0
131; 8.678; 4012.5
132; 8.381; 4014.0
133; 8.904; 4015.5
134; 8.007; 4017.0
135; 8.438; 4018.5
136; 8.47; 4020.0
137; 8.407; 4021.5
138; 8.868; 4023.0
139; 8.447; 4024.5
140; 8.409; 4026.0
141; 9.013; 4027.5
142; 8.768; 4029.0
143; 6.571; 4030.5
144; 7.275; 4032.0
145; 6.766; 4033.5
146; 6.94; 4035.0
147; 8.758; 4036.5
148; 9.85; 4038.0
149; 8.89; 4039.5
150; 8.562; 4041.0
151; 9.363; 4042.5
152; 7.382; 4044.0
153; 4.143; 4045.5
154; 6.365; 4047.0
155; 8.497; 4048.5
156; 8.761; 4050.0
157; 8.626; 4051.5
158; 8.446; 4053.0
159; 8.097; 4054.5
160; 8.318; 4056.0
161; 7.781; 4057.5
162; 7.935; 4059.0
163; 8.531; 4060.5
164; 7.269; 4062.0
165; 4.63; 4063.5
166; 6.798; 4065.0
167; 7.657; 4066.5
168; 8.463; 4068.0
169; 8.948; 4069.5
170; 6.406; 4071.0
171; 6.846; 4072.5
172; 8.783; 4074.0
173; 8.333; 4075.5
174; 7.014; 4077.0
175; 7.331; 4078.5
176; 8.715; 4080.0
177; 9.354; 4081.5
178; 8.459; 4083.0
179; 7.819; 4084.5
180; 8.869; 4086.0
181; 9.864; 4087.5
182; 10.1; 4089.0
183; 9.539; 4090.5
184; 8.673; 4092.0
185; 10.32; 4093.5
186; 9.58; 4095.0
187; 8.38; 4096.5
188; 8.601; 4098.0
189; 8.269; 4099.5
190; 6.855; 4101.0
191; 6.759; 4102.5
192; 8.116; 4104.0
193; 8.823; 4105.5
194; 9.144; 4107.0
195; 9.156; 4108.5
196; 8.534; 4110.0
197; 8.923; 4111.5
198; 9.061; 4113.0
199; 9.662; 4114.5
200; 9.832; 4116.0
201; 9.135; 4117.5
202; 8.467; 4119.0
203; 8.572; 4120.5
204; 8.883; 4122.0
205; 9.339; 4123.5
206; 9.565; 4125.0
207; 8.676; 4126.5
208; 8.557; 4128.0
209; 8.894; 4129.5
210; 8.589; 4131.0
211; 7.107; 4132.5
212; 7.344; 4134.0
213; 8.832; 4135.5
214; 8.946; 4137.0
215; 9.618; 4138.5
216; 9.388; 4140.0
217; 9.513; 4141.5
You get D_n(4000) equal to 1.9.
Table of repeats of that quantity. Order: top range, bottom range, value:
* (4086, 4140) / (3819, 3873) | 2.56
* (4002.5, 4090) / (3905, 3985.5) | 1.85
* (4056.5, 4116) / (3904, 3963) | 1.96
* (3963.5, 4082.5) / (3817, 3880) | 1.99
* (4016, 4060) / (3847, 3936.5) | 1.85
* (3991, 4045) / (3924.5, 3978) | 2.19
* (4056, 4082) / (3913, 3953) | 2.00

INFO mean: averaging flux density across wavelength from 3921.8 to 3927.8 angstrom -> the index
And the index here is 4.25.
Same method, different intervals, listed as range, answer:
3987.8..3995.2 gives 8.16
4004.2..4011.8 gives 7.95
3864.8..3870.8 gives 5.16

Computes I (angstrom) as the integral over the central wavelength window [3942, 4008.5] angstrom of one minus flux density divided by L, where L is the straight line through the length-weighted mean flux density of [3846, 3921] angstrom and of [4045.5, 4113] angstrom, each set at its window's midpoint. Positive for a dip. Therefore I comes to 6.3 angstrom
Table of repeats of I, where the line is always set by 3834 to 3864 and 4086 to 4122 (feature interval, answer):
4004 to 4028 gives -3.6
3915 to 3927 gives 1.2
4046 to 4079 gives 1.7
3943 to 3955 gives 1.0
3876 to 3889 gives 1.0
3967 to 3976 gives 4.9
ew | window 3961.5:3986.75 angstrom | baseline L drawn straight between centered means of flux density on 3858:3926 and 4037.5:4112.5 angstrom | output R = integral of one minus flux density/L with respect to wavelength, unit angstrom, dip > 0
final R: 7.1 angstrom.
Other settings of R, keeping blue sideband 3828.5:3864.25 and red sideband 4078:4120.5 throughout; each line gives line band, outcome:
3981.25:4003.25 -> -3.4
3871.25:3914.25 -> -2.9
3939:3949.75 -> 2.5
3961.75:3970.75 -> 5.5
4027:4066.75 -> 0.1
